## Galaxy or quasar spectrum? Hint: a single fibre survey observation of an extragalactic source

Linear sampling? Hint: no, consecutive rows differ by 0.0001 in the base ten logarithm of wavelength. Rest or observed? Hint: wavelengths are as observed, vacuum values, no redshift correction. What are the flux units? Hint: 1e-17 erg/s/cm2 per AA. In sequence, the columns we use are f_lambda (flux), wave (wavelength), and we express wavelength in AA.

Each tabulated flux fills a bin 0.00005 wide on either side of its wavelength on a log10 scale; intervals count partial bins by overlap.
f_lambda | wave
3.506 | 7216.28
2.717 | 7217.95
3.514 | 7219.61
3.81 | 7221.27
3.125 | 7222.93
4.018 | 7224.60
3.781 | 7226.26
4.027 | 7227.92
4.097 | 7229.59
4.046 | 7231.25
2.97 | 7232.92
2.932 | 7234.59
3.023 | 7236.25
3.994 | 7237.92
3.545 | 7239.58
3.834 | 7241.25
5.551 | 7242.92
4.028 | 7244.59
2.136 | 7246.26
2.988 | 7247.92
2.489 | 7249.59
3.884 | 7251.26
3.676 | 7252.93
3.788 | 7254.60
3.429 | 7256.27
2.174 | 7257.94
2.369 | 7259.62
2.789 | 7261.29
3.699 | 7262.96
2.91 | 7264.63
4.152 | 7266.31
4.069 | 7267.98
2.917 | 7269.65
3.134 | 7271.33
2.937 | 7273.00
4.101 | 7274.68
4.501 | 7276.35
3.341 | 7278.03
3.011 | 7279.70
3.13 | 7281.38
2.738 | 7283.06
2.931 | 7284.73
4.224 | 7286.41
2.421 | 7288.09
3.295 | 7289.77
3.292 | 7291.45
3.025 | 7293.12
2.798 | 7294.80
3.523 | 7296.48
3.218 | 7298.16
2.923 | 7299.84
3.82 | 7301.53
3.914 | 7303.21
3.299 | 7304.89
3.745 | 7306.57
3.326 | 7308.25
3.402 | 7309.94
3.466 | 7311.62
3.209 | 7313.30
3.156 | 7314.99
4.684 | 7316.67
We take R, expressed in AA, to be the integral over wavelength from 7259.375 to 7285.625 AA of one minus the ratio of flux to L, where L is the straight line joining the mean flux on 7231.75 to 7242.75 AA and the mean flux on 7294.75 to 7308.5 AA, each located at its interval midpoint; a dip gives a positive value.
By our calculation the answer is 1.2 AA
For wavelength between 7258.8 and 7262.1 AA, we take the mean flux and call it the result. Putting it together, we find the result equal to 2.58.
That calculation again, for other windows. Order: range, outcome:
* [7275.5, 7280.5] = 3.63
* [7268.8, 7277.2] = 3.52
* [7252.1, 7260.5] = 3.08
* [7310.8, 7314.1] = 3.34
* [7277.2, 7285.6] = 3.04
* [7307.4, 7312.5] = 3.4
